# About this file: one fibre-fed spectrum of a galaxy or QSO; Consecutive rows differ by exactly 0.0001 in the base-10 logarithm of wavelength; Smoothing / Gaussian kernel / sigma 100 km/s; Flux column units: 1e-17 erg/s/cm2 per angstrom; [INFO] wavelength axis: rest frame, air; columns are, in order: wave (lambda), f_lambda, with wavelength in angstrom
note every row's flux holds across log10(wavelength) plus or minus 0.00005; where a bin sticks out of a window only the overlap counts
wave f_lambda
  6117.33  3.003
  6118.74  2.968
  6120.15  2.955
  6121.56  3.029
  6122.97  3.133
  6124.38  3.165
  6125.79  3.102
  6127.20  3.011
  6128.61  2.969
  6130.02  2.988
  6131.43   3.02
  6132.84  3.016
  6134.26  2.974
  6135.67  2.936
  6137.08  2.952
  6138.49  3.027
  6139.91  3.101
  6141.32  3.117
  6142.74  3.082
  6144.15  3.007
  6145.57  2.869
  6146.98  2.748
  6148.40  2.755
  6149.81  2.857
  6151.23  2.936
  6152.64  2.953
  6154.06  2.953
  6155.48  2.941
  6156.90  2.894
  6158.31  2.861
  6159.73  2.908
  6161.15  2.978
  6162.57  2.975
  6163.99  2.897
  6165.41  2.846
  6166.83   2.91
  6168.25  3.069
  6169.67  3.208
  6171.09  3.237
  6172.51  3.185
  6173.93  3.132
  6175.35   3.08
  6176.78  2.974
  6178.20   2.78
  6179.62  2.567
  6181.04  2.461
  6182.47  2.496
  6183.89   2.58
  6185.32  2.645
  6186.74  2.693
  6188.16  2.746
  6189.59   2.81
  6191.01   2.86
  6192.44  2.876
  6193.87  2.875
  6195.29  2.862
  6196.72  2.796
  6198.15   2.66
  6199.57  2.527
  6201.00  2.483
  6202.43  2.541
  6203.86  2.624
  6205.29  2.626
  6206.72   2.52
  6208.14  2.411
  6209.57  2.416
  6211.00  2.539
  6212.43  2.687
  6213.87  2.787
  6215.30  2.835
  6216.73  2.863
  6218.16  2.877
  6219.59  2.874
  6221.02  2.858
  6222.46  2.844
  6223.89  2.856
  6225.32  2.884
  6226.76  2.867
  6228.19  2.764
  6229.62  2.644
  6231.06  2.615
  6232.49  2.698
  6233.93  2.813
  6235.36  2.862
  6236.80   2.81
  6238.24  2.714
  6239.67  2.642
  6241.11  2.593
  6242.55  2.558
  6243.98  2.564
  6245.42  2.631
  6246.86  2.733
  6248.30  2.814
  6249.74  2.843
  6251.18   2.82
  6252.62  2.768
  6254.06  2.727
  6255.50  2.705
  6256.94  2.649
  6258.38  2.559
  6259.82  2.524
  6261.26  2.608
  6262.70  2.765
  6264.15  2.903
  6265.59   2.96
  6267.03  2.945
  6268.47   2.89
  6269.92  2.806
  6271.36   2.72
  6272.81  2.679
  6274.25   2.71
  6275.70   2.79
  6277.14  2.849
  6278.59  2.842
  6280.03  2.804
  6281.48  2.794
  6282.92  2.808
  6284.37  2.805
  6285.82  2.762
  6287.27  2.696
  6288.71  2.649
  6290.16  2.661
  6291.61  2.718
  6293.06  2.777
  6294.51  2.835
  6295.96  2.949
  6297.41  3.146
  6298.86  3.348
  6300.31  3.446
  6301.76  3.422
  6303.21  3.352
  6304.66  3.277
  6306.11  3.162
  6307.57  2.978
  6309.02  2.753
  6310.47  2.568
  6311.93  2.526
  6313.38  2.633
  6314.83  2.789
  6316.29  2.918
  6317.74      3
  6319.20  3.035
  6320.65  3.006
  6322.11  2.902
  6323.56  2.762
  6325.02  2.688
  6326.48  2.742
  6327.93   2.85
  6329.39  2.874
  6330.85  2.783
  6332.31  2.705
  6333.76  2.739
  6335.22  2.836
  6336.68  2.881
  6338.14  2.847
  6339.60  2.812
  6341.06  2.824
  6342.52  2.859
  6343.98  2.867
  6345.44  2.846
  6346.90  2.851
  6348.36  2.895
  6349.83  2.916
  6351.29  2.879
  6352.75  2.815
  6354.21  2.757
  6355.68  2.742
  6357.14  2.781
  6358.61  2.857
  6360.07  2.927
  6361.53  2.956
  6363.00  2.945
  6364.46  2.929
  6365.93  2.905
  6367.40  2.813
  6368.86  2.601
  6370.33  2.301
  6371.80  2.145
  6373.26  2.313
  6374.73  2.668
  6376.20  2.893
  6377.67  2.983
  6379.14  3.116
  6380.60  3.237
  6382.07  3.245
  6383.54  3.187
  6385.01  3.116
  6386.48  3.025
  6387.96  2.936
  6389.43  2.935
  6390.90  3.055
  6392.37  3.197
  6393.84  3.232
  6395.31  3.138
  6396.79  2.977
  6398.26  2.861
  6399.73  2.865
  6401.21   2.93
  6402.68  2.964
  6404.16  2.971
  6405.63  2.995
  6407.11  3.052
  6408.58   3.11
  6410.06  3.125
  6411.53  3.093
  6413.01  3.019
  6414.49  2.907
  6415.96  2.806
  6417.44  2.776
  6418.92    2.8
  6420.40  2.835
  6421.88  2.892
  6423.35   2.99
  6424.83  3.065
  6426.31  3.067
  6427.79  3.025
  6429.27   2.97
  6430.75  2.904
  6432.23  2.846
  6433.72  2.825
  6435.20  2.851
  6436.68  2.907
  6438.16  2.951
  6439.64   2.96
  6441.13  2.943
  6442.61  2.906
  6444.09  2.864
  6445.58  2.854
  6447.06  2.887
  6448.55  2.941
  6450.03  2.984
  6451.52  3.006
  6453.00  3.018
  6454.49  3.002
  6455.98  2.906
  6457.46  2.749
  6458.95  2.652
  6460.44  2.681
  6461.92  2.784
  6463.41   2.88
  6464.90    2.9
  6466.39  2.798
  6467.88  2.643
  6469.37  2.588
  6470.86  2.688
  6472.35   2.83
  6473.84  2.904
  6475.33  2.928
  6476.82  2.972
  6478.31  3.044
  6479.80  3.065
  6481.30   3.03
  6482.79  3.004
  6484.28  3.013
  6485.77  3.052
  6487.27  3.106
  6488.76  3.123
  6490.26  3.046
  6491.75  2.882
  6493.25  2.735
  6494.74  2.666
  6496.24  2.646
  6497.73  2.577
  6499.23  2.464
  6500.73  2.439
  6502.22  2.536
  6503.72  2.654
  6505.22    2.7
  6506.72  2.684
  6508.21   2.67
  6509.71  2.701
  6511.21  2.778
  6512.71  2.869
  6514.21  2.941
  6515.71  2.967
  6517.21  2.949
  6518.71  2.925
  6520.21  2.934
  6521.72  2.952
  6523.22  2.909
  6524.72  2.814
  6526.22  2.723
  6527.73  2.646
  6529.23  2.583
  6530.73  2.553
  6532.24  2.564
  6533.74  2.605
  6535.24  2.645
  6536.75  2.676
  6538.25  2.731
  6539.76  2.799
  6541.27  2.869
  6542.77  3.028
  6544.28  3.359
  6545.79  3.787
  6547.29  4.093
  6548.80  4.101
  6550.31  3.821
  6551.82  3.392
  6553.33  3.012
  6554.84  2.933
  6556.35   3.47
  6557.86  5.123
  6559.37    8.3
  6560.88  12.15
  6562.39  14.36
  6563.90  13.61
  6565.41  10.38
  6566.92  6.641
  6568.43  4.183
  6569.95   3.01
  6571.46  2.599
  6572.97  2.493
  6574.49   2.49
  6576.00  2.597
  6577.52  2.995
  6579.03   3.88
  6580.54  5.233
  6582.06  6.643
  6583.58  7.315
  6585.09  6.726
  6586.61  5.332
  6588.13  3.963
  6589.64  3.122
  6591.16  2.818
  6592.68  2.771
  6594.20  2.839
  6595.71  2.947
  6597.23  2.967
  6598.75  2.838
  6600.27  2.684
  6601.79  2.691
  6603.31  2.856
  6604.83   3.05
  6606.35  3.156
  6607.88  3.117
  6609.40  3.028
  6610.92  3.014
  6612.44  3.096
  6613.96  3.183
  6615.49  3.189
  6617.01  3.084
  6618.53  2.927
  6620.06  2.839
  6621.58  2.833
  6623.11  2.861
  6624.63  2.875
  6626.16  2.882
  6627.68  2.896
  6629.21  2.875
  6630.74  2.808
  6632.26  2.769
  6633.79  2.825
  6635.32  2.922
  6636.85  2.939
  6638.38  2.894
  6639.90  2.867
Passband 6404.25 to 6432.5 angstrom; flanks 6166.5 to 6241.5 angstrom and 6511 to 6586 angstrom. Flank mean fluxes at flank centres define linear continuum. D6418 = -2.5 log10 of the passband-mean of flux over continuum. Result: 0.25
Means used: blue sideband 2.77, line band 2.96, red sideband 4.3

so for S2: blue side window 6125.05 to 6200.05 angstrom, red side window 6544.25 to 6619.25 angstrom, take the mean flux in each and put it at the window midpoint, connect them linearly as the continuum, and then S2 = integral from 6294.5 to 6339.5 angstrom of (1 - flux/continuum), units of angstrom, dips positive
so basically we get 7.0 angstrom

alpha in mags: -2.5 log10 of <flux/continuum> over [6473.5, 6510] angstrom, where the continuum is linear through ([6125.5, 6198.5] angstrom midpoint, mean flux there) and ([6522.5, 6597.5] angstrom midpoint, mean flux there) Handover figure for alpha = 0.41 mag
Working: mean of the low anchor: 2.91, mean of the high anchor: 4.36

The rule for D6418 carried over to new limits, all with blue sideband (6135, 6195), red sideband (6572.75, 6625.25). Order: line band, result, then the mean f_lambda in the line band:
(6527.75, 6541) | 0.26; 2.65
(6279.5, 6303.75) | 0.04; 2.94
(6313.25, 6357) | 0.10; 2.84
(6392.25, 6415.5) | 0.06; 3.02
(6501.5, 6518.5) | 0.20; 2.77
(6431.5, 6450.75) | 0.12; 2.9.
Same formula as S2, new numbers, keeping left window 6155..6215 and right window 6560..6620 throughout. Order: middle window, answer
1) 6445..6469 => 6.6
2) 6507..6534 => 9.1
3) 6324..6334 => 1.8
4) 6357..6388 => 6.2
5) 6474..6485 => 2.8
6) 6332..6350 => 3.2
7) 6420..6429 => 1.9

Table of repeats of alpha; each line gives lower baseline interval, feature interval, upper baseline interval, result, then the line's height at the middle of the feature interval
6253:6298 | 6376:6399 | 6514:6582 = 0.10 mag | 3.37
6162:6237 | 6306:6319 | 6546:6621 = 0.16 mag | 3.26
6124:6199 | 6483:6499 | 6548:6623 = 0.37 mag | 4.06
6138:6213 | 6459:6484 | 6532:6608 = 0.36 mag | 3.98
